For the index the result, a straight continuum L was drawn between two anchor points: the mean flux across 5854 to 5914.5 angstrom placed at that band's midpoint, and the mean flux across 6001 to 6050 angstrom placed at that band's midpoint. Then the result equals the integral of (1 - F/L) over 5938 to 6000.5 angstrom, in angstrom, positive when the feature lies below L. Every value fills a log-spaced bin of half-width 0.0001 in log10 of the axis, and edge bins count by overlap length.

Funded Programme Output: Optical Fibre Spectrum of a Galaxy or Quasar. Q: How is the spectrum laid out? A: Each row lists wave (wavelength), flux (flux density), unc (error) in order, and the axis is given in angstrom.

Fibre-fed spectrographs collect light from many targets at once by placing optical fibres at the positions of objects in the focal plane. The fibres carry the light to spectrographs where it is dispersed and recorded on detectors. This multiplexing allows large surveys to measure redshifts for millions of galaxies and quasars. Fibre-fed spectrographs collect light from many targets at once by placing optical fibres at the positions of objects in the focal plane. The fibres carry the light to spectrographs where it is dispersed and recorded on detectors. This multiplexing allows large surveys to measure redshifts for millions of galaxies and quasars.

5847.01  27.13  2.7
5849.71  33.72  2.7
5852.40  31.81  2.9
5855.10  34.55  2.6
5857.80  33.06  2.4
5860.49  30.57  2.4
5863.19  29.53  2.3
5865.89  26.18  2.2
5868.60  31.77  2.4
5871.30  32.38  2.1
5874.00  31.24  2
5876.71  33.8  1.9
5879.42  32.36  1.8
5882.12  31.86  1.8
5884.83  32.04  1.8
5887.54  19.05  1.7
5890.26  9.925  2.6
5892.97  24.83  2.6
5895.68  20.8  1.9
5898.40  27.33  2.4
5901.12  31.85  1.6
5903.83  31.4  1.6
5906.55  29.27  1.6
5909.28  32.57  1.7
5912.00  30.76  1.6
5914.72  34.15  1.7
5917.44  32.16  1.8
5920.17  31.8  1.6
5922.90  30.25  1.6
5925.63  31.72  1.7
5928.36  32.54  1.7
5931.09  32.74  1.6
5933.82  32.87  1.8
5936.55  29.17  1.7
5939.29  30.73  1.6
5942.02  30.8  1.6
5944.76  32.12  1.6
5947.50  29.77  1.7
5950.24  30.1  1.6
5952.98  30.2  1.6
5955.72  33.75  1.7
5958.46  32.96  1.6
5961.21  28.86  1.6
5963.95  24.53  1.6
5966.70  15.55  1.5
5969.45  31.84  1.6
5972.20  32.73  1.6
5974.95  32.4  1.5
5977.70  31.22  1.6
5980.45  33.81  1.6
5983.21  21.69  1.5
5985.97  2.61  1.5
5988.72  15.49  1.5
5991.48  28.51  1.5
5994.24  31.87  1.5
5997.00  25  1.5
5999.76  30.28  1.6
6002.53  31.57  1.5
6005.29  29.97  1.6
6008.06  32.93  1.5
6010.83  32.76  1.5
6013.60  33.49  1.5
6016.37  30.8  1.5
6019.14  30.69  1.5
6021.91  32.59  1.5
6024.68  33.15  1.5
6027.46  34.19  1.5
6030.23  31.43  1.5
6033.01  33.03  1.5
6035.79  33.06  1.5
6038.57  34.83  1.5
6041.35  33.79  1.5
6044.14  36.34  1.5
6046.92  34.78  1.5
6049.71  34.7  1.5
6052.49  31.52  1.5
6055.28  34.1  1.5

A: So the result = 7.4 angstrom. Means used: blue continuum 29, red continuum 33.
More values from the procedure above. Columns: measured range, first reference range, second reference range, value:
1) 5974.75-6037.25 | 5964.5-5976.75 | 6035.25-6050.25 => 4.3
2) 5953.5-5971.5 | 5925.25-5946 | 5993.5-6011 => 1.7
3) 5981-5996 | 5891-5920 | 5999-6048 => 5.1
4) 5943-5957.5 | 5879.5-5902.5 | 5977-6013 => -2.9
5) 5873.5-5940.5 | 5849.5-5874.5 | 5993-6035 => 4.2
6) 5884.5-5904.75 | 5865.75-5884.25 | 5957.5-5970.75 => 4.2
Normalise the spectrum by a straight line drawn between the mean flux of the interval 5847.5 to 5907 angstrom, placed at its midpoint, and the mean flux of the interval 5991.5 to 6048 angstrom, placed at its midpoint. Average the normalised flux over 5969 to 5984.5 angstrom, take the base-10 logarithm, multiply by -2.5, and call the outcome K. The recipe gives 0.02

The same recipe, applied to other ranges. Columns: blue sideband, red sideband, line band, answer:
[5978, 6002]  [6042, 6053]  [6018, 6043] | -0.05 mag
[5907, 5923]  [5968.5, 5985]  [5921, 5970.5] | 0.03 mag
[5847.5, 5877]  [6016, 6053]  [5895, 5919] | 0.06 mag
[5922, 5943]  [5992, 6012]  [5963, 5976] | 0.13 mag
